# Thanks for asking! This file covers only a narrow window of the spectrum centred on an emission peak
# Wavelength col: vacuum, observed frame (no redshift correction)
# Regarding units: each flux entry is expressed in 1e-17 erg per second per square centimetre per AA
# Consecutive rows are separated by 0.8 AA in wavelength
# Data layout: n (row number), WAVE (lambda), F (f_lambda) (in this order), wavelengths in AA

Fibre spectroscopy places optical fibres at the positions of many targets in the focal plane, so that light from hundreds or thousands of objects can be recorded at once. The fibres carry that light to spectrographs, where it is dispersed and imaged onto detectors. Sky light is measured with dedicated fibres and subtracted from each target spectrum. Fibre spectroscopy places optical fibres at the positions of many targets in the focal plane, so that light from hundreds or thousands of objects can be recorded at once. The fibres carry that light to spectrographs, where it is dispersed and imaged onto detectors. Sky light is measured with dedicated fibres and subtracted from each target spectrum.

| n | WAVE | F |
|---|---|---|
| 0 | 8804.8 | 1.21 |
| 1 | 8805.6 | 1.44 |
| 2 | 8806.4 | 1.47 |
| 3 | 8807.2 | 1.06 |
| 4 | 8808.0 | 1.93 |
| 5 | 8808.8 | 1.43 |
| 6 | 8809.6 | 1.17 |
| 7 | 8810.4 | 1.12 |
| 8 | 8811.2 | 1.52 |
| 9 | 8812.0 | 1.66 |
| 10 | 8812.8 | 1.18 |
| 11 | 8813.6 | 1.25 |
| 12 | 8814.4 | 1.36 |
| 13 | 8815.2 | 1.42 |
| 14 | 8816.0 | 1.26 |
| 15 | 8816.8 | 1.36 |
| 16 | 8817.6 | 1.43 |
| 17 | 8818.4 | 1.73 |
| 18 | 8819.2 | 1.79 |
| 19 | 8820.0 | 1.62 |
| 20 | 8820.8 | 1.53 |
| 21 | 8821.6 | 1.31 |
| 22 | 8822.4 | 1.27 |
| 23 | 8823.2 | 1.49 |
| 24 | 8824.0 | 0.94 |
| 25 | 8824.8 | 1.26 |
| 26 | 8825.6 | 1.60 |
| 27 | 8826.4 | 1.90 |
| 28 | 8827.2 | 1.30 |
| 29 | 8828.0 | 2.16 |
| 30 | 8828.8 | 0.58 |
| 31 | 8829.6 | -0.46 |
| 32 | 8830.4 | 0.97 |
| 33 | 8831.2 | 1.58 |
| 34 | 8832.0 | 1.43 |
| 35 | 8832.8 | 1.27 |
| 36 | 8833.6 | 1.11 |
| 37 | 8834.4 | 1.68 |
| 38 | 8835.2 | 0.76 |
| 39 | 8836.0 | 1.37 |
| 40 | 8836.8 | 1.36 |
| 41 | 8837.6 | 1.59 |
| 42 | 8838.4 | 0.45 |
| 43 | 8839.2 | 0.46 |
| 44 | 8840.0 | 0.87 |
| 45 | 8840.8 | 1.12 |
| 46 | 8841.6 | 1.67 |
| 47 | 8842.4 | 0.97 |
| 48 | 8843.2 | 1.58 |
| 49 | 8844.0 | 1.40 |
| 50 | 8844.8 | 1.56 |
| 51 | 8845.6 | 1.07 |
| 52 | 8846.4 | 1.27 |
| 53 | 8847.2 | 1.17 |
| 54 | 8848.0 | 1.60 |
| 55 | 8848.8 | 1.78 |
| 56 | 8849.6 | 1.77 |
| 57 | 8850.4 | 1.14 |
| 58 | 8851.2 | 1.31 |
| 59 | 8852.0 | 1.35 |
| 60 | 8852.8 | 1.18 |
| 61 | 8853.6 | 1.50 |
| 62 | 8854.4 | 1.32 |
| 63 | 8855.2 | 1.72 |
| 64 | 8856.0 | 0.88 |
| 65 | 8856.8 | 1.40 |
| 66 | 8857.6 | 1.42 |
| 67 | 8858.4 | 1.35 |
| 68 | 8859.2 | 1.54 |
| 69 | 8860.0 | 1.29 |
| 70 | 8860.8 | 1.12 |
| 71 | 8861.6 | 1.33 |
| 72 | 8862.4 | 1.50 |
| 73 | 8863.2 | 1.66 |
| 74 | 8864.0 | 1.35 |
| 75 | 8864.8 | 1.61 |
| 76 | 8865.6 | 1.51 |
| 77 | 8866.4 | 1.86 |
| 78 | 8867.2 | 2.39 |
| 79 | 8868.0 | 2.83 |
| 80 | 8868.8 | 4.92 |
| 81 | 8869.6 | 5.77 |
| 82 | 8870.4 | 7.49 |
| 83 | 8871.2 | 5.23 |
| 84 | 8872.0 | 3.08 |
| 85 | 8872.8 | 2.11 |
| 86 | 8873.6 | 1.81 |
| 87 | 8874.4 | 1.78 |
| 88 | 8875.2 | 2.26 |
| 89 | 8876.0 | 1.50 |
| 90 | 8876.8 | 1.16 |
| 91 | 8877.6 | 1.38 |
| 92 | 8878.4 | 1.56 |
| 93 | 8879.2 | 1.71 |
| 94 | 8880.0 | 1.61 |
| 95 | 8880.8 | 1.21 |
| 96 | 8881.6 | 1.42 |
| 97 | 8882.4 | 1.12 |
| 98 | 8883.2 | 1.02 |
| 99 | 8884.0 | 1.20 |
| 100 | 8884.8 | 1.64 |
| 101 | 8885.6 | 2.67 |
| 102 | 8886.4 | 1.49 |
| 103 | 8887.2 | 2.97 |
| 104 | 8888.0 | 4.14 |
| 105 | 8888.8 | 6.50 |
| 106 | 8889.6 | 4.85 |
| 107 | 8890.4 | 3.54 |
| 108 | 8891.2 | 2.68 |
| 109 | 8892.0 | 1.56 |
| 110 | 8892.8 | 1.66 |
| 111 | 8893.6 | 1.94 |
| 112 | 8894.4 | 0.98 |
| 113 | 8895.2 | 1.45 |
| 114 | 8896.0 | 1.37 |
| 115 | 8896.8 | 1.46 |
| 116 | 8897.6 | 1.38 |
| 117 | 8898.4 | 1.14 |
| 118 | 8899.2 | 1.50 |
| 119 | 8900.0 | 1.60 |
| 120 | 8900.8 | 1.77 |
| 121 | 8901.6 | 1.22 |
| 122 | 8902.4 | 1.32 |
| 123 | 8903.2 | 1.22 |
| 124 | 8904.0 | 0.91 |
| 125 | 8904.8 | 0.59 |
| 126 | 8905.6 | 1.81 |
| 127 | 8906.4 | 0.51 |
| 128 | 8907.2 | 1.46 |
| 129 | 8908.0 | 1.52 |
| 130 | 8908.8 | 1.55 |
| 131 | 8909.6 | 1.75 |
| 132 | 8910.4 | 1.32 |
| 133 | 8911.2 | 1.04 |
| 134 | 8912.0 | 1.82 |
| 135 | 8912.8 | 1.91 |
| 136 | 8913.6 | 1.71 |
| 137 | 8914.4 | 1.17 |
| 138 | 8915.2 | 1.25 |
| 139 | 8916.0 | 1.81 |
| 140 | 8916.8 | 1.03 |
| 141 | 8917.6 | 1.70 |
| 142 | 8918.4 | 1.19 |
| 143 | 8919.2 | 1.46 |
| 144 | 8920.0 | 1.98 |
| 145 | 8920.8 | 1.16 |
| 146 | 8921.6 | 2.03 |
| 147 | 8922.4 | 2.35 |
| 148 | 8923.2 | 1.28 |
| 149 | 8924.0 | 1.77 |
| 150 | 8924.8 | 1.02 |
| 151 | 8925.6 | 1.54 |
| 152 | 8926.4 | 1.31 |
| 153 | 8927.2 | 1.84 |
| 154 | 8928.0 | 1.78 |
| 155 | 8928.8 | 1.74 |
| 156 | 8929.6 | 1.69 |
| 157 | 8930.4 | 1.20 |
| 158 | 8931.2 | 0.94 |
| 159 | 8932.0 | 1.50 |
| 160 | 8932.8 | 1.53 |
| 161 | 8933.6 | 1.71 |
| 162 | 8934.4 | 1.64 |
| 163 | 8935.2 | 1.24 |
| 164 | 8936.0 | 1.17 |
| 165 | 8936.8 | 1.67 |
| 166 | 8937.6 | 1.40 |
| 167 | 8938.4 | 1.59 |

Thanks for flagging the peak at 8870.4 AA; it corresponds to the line [S II]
